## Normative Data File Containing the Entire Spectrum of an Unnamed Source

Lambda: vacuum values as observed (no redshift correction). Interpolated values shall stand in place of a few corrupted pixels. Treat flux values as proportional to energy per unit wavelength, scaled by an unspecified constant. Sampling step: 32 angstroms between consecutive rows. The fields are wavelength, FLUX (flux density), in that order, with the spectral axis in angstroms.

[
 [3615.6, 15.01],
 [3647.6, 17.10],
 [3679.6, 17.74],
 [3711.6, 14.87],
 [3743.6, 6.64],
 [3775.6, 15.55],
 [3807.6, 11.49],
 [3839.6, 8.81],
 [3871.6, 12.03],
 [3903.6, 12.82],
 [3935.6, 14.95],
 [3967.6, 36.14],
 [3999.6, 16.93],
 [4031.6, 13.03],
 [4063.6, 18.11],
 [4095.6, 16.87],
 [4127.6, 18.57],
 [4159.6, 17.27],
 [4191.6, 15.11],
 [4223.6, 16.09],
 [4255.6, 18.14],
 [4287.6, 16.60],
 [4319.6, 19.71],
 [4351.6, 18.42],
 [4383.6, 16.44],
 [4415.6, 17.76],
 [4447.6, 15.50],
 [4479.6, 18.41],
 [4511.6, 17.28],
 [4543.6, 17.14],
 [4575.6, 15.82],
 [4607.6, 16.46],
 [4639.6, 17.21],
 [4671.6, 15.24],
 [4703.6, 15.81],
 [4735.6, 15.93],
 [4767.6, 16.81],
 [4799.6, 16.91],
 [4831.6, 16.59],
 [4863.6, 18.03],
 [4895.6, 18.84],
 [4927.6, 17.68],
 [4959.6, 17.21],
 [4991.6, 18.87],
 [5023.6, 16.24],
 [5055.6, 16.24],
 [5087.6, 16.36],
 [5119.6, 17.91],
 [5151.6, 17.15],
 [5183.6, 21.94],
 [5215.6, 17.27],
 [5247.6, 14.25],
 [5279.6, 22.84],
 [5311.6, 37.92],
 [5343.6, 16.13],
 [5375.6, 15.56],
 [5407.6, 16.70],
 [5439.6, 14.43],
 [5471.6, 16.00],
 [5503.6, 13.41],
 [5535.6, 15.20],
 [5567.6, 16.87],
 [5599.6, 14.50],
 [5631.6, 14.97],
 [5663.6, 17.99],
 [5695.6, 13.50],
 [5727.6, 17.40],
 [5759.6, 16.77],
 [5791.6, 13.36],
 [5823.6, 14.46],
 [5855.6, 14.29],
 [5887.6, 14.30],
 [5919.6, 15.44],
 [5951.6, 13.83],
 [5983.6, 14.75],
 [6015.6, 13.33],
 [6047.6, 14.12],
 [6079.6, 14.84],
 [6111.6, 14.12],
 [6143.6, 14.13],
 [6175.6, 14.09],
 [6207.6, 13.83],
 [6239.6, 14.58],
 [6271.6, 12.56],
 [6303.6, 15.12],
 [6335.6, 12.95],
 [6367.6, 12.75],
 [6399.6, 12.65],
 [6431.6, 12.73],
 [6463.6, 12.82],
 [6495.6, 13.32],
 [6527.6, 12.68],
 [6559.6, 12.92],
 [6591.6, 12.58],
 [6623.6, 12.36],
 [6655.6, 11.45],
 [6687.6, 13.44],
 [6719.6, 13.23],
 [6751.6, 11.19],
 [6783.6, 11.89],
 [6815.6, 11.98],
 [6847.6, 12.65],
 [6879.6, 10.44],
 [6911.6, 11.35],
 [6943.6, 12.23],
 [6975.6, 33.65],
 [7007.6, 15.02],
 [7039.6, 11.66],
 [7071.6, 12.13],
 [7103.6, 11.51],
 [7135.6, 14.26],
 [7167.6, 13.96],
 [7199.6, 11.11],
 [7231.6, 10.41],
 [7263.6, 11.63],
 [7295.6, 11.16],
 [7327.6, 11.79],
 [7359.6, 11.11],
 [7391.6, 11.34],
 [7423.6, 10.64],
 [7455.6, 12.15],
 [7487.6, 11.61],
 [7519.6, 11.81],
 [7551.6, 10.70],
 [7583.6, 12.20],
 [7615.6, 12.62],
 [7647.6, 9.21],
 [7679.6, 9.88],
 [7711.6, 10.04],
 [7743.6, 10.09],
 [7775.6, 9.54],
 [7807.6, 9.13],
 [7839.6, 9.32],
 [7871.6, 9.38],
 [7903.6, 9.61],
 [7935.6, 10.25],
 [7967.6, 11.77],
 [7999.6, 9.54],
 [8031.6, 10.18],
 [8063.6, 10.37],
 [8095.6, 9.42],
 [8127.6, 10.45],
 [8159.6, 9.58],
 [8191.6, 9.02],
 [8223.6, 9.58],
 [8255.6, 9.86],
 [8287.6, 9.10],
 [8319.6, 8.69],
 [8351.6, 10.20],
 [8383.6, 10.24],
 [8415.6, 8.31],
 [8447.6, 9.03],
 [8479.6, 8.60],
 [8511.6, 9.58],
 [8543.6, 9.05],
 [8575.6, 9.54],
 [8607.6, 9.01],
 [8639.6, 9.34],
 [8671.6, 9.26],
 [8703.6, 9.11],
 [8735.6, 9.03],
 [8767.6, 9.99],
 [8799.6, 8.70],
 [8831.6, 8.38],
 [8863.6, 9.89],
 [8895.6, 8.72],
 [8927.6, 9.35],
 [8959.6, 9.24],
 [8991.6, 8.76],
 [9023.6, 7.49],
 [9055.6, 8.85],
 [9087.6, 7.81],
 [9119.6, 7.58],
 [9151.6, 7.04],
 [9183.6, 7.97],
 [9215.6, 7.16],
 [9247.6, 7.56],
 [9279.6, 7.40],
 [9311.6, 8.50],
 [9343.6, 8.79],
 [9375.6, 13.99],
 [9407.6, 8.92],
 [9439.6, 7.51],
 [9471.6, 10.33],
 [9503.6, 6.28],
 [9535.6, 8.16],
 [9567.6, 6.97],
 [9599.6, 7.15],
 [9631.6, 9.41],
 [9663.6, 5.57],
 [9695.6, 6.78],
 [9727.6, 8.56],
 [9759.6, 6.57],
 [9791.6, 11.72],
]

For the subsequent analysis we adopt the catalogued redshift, 0.06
